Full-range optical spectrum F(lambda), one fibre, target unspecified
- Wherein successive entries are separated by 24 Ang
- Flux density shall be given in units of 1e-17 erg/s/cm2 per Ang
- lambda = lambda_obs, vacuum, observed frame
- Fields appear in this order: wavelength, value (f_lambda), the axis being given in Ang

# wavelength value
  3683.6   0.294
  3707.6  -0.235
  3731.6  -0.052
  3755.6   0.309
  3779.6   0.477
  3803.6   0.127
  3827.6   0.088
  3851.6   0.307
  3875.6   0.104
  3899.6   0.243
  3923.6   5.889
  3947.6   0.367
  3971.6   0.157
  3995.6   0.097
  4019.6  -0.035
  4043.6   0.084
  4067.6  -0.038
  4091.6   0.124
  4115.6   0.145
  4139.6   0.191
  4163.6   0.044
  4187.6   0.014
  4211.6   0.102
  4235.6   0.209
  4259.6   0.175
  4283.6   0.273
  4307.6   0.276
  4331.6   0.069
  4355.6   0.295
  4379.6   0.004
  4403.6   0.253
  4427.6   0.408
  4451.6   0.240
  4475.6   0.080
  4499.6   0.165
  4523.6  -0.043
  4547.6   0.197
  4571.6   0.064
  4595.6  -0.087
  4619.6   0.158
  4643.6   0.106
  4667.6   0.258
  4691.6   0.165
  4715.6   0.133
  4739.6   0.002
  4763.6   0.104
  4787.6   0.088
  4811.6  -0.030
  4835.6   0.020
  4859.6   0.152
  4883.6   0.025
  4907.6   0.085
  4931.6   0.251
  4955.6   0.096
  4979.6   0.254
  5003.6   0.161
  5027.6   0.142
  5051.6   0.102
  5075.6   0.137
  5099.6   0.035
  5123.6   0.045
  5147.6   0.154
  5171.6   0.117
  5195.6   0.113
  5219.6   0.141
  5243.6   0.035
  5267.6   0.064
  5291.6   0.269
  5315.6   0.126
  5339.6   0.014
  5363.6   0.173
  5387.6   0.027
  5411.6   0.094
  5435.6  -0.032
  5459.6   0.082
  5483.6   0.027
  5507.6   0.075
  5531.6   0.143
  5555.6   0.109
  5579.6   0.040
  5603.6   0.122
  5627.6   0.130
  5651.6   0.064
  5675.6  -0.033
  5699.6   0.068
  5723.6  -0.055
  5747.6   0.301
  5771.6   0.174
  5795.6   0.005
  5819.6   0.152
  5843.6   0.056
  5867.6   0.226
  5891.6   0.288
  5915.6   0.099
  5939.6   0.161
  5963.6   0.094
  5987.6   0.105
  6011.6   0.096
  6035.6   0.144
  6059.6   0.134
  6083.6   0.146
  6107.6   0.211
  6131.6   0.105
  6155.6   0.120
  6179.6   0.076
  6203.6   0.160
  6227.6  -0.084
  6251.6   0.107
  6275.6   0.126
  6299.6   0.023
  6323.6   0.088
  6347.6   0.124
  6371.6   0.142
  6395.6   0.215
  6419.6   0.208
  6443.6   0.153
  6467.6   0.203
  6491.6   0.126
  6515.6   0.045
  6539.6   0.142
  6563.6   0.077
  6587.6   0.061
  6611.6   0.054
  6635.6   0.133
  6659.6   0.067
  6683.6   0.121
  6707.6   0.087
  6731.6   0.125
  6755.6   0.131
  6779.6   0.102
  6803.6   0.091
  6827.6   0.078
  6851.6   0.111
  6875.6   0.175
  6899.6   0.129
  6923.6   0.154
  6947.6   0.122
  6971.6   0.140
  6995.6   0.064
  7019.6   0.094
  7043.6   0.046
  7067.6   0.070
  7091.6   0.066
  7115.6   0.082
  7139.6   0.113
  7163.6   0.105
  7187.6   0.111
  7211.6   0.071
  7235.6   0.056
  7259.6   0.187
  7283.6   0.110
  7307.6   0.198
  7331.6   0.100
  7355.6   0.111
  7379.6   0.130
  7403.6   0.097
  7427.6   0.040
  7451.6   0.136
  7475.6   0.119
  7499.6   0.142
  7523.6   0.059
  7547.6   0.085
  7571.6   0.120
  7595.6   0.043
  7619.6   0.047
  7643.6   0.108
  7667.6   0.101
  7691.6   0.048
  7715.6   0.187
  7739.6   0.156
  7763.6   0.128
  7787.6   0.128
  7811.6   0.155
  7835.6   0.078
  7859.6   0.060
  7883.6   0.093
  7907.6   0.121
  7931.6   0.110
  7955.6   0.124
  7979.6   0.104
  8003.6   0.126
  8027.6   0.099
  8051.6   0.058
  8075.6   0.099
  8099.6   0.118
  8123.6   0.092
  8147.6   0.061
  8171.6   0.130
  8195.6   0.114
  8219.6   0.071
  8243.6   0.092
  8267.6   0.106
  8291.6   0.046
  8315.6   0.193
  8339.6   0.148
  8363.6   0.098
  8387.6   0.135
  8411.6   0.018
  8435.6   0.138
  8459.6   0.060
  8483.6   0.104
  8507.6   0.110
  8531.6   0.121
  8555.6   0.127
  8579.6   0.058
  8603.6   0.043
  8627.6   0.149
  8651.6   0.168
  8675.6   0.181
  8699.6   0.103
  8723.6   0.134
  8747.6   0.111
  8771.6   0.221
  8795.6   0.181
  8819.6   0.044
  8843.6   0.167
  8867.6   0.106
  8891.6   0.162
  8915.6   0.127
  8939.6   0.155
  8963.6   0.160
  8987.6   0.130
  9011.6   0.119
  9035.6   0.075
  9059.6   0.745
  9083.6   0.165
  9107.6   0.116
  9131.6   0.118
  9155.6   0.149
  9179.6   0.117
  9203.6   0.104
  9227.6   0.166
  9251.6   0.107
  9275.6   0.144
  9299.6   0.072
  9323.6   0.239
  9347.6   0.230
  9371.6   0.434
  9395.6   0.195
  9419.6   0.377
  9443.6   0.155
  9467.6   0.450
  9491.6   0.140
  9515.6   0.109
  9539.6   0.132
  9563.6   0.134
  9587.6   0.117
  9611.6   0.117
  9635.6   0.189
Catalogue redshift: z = 1.431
